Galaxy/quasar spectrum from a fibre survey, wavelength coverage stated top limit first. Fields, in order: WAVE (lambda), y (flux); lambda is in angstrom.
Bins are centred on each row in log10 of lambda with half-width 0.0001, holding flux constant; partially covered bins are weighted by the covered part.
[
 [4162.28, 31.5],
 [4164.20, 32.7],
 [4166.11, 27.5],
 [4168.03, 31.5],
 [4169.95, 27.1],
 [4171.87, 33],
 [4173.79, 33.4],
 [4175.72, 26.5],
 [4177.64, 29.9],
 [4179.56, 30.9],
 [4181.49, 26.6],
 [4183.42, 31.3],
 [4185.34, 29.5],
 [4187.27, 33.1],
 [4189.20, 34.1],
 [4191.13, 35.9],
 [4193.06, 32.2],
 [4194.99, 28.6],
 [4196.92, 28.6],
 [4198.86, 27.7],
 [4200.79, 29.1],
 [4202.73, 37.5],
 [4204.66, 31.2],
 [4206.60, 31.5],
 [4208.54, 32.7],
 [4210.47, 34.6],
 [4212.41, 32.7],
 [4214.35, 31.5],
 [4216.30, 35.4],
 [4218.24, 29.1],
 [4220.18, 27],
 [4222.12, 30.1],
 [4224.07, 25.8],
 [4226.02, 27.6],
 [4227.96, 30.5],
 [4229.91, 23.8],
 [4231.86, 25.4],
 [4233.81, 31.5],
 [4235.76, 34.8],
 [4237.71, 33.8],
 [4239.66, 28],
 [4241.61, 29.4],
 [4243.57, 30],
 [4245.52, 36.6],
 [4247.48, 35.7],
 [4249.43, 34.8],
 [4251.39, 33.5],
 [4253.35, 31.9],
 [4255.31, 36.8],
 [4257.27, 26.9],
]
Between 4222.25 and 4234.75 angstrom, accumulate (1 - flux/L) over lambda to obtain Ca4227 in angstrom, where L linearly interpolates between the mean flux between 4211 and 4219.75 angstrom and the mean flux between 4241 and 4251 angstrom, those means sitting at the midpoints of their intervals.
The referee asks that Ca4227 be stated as 1.9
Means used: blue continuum 32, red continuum 33.4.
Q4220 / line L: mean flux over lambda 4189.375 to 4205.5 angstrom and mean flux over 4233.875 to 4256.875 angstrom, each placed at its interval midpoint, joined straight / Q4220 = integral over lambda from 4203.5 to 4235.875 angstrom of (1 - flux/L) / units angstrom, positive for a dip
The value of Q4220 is 1.95 angstrom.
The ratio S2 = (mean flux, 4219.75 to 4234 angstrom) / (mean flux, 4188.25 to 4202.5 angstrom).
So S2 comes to 0.88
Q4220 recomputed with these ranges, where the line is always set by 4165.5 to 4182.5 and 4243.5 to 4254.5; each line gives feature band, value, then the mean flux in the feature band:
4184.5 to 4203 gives -0.37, 31.4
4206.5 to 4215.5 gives -0.26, 32.7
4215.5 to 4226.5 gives 1.12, 29.1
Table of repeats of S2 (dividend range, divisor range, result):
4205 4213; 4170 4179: 1.08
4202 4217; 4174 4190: 1.10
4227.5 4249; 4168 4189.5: 1.02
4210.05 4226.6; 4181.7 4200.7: 0.98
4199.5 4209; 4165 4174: 1.06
